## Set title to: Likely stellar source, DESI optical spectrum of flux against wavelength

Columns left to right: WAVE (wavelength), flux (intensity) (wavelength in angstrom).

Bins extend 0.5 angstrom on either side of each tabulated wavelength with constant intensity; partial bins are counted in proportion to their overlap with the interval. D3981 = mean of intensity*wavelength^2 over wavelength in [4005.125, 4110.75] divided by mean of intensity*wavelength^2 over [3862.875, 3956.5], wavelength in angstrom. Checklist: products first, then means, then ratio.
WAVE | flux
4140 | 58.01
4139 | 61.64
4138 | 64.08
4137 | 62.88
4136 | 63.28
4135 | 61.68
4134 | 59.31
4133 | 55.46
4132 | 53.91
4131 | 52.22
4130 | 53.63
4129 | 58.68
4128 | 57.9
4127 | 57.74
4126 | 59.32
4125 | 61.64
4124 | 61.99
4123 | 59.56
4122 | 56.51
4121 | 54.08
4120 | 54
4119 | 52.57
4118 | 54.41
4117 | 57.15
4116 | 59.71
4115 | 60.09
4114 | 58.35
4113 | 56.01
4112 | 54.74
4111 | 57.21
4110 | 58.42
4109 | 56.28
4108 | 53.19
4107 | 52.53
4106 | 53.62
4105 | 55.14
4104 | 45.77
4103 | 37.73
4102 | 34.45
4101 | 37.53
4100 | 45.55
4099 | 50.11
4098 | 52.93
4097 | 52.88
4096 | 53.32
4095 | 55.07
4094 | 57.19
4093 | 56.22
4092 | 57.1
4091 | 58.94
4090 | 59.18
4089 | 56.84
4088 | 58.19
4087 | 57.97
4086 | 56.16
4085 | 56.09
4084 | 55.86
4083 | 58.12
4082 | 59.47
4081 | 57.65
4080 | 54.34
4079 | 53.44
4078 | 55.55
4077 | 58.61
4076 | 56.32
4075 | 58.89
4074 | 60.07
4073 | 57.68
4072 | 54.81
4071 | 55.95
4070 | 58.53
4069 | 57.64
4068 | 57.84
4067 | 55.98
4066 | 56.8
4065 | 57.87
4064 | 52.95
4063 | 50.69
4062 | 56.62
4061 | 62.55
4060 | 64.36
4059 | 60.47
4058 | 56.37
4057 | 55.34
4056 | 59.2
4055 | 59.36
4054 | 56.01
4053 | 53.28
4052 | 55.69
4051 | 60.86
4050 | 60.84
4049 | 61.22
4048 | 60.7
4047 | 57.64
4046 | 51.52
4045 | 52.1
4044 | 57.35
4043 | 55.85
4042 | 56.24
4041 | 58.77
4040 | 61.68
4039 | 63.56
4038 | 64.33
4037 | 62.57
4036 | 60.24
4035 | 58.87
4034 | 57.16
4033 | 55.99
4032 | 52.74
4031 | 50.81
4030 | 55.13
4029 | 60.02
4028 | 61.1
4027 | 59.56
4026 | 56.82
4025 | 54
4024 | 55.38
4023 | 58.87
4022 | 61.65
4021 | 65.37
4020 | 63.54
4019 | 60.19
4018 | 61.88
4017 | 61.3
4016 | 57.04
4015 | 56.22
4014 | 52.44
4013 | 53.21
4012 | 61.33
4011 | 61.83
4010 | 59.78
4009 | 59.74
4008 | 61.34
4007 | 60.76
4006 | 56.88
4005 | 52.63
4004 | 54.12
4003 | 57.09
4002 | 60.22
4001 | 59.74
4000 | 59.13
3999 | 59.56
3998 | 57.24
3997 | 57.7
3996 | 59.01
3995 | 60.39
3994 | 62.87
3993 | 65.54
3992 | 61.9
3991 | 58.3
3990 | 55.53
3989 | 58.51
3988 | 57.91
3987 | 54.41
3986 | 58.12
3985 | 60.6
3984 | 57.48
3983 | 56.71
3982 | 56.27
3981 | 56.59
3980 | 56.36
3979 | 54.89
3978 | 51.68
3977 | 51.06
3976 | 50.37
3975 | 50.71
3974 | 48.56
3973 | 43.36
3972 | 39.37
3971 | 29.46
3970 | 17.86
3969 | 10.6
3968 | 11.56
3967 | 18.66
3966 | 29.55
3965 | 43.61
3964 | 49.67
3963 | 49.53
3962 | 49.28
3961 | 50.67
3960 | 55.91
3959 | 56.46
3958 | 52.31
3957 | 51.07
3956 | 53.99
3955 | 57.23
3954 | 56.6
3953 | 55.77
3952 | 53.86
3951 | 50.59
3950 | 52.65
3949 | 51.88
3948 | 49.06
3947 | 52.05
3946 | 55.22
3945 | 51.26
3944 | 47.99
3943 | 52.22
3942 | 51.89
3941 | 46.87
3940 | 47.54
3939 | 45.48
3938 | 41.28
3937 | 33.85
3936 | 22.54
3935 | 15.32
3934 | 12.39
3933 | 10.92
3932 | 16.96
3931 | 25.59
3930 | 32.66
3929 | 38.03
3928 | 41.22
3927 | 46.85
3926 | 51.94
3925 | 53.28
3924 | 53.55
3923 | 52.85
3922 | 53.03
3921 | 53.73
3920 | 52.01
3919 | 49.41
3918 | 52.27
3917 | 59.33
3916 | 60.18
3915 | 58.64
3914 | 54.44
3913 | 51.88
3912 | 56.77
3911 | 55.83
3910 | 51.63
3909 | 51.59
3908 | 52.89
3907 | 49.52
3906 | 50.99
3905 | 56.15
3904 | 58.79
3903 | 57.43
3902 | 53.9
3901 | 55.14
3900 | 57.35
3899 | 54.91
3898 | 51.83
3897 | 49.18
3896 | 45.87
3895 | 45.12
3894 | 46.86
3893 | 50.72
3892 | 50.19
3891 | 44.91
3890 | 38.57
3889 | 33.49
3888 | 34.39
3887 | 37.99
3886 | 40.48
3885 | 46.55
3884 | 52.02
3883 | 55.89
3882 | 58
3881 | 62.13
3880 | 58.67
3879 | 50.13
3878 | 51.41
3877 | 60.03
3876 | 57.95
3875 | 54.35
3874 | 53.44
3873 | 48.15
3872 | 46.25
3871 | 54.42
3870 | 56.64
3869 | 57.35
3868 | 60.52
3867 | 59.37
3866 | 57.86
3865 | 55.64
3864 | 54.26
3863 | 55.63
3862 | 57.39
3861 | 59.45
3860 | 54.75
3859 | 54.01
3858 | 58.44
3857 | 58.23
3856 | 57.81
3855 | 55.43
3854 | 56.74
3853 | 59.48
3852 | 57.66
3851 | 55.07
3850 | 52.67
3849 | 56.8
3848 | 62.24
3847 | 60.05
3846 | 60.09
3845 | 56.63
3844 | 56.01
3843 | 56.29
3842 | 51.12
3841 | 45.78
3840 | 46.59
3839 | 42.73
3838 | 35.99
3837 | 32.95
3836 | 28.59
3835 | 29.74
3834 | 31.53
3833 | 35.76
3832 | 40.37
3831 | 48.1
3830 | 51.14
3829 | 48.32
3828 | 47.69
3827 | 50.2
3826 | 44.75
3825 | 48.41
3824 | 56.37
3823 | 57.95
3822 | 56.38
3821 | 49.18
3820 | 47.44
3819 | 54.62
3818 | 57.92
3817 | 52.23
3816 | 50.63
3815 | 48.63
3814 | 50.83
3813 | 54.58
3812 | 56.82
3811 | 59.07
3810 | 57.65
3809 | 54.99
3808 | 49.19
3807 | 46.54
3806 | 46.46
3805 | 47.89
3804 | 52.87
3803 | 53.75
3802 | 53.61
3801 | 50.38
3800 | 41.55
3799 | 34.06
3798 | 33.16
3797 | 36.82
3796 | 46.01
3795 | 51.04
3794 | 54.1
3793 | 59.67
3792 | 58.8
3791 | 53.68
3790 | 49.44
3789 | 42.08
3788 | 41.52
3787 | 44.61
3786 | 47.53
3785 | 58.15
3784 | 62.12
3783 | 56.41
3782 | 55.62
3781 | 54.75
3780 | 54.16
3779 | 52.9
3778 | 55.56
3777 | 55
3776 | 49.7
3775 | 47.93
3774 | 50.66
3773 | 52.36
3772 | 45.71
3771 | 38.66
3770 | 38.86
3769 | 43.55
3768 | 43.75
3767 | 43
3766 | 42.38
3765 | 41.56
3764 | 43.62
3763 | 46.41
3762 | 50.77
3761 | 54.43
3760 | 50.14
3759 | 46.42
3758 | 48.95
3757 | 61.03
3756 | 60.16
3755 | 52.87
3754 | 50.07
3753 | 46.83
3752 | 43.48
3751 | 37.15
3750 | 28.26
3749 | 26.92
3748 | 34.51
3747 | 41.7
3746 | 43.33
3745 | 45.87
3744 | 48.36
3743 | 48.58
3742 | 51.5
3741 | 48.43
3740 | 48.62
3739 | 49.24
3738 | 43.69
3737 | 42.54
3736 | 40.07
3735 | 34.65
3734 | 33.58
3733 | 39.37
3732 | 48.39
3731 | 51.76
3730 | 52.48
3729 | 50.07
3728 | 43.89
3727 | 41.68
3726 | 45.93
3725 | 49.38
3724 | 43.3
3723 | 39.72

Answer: 1.2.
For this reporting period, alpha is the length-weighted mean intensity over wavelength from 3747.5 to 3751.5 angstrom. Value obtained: 31.7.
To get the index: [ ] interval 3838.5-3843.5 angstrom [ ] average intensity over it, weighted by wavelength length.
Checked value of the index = 48.5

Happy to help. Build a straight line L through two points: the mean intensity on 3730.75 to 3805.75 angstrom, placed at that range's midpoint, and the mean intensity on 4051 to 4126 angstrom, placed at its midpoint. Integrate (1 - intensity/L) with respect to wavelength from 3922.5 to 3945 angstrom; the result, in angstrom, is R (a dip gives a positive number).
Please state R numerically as 5.7 angstrom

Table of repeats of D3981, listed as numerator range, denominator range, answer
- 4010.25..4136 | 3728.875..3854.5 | 1.35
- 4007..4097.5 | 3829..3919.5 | 1.22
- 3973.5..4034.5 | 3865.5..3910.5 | 1.18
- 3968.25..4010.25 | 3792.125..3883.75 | 1.12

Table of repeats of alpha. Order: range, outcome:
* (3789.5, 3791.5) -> 51.6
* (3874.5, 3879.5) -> 54.8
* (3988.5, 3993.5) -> 60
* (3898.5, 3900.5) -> 56.1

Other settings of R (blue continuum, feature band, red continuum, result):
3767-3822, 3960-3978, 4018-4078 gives 5.4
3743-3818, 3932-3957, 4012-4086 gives 4.7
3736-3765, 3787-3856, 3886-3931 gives -2.8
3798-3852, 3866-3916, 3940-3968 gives -2.8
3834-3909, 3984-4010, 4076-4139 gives -2.4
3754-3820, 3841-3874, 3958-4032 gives -3.2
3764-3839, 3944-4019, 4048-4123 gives 0.6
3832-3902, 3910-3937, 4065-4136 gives 4.5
